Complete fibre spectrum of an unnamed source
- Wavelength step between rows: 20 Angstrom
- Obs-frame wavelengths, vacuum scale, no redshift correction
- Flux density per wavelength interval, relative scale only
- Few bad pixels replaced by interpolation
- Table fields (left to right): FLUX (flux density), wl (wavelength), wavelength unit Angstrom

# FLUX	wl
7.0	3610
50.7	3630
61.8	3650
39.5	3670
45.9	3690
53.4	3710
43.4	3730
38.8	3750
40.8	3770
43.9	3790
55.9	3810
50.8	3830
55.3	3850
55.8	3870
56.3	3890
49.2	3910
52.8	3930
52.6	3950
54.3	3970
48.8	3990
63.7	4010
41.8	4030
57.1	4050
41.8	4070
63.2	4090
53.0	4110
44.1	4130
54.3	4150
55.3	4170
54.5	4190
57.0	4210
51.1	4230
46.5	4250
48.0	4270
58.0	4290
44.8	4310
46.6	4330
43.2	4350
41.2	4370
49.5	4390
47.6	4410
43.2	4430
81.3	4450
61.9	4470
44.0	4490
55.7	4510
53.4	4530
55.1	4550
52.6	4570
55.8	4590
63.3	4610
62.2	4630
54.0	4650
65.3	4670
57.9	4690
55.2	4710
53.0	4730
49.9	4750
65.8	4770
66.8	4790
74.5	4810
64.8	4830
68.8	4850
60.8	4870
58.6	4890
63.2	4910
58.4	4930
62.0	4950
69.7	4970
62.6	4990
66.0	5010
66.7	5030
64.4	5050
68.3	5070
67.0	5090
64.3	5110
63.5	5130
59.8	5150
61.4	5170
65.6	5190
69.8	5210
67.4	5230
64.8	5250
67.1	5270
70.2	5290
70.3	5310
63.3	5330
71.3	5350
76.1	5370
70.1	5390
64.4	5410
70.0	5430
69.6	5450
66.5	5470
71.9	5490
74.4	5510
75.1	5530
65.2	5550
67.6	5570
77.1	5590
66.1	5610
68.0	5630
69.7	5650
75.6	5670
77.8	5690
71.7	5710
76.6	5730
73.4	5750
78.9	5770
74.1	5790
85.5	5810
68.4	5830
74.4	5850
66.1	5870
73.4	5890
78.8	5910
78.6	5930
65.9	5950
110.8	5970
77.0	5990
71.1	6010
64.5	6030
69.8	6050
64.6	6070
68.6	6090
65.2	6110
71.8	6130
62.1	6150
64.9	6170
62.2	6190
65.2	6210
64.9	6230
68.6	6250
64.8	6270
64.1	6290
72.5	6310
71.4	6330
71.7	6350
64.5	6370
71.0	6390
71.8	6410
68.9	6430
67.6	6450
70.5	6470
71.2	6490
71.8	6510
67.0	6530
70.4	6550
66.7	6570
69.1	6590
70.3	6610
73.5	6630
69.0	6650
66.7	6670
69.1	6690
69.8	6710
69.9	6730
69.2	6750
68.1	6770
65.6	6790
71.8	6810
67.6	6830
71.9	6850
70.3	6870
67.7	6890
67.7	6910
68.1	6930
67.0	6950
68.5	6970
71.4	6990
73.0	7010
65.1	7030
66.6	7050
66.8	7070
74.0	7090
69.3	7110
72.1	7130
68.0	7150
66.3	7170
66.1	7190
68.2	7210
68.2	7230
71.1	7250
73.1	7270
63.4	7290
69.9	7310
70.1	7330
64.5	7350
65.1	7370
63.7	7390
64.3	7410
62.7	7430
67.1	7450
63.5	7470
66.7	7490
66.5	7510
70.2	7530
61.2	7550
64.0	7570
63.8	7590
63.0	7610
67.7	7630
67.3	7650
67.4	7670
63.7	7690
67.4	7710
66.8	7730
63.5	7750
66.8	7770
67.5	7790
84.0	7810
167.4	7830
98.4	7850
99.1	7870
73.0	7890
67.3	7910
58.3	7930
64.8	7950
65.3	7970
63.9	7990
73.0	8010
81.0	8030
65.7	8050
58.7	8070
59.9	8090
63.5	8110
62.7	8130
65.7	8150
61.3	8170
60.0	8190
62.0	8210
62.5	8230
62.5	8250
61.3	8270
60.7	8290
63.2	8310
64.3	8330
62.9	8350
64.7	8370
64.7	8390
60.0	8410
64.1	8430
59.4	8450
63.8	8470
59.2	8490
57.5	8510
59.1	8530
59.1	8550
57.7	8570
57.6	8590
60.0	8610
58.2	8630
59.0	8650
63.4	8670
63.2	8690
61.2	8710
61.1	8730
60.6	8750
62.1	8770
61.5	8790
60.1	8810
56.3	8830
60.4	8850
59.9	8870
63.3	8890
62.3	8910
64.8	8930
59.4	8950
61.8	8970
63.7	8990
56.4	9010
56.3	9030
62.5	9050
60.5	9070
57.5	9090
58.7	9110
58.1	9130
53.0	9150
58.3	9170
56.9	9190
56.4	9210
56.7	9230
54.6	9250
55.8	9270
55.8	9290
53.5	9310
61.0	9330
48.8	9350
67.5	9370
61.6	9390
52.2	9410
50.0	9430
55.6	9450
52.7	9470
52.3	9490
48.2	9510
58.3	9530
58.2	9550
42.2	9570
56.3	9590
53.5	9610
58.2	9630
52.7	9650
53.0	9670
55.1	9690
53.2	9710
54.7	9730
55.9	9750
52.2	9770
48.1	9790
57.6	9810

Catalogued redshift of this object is 0.19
